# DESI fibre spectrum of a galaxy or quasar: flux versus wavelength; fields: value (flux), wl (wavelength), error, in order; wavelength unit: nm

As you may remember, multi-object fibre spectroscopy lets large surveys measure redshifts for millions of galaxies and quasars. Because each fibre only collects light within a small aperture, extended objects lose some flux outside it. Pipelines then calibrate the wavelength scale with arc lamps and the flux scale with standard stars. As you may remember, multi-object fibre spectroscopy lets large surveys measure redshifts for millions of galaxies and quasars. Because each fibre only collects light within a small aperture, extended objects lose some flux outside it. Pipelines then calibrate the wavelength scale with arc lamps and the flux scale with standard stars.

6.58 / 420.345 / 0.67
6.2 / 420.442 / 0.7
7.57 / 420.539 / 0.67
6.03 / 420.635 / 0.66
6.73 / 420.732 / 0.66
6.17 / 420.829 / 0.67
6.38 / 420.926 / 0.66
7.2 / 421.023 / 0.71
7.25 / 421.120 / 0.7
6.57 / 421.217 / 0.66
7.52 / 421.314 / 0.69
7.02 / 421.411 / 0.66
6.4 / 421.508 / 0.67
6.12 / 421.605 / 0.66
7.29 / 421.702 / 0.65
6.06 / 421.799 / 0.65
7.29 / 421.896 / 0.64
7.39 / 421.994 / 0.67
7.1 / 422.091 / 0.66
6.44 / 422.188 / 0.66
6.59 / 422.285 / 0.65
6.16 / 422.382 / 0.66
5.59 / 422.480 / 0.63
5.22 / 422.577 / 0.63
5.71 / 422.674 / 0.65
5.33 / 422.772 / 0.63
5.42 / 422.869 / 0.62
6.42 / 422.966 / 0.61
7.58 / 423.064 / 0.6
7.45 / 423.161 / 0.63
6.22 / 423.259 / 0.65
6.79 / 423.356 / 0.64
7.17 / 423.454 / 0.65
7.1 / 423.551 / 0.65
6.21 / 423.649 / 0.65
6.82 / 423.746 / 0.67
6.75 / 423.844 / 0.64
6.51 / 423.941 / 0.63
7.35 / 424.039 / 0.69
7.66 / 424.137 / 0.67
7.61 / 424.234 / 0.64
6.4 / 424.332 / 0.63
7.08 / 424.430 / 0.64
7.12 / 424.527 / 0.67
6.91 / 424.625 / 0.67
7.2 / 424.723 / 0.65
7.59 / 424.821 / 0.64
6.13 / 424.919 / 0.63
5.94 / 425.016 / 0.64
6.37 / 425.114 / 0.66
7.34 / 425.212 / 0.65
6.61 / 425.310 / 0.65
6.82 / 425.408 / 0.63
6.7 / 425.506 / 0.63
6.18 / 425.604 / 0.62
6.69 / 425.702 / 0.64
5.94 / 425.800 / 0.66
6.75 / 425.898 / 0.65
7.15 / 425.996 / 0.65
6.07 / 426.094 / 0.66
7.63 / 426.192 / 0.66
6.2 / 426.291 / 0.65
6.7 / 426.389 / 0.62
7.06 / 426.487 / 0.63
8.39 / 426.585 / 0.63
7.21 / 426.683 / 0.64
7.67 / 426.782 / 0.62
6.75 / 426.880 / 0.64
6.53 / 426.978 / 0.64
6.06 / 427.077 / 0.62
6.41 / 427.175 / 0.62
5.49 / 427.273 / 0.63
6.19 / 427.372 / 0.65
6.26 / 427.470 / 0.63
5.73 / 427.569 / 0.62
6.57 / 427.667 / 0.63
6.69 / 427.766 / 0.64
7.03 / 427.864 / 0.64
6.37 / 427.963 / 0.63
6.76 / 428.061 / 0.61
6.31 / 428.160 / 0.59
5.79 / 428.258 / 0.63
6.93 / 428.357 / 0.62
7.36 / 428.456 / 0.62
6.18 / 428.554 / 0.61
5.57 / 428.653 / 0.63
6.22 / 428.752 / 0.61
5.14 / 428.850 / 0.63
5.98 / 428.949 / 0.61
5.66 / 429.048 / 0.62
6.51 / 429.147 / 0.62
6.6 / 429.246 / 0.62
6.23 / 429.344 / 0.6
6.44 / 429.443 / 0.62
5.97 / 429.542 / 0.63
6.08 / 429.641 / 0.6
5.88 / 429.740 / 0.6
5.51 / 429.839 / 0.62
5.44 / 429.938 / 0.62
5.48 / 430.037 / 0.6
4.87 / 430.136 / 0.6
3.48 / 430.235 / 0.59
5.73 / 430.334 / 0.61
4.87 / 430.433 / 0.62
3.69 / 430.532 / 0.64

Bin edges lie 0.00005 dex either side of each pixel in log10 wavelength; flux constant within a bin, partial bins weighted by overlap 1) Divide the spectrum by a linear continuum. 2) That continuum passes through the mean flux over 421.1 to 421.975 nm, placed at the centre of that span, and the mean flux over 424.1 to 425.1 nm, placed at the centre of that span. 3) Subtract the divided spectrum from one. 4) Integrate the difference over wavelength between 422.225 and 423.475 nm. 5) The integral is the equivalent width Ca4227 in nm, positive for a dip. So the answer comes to 0.11 nm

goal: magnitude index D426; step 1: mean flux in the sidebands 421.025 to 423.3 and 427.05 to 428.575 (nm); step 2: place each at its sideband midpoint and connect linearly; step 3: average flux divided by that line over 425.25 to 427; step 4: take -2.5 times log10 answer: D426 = -0.07 mag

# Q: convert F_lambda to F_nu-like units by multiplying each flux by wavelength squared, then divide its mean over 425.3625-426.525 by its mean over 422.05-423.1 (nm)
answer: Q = 1.1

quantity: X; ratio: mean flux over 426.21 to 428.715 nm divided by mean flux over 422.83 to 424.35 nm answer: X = 0.96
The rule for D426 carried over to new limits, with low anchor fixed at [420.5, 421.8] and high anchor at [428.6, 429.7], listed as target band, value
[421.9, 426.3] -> -0.03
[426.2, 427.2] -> -0.11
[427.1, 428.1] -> -0.03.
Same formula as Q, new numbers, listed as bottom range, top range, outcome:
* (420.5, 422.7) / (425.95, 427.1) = 1.08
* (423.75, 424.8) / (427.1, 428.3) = 0.91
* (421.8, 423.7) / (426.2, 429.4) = 1.02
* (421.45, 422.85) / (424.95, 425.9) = 1.05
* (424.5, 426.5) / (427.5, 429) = 0.95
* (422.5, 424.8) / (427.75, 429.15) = 0.96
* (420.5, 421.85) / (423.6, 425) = 1.04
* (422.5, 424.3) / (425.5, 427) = 1.05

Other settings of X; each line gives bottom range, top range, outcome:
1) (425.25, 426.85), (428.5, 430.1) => 0.86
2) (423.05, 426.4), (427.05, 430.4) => 0.88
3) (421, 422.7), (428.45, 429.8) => 0.92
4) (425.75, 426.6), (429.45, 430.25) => 0.80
